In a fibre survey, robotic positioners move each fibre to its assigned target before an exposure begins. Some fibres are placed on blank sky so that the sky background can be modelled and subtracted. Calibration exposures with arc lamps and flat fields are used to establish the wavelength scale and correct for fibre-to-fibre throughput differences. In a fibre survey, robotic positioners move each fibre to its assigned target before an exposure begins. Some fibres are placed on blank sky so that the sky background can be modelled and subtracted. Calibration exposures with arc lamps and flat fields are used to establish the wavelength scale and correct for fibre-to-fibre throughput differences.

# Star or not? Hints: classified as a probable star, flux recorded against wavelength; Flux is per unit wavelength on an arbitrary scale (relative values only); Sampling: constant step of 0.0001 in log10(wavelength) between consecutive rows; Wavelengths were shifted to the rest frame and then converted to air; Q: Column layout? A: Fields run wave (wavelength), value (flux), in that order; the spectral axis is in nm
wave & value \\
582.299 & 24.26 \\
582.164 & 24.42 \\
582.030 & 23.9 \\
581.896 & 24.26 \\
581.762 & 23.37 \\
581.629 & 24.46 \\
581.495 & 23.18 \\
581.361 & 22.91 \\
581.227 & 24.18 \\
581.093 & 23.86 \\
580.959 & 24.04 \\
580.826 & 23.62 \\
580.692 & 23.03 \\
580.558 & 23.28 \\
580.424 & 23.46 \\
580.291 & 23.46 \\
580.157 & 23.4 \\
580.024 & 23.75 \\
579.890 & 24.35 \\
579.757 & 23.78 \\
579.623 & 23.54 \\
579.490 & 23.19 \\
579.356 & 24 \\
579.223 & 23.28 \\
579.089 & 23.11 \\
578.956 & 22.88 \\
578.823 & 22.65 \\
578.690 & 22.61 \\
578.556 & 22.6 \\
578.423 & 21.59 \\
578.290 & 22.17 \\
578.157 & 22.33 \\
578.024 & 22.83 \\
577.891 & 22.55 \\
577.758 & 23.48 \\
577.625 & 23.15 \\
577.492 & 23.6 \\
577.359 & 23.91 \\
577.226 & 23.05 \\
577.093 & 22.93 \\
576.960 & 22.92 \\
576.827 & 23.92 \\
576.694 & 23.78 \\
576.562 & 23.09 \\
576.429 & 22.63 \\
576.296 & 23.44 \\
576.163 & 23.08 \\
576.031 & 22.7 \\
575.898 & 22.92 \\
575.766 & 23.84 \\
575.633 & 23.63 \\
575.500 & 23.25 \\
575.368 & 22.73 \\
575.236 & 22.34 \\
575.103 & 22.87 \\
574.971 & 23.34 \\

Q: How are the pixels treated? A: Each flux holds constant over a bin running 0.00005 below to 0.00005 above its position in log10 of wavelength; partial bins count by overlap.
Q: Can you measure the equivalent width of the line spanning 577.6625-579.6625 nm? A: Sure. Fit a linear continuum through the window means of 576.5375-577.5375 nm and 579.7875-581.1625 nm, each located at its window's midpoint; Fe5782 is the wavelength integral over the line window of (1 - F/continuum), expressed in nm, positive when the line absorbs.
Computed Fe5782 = 0.06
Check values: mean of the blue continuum 23.4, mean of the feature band 22.9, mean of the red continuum 23.6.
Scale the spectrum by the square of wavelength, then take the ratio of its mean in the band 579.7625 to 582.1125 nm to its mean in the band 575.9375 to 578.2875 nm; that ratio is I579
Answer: 1.04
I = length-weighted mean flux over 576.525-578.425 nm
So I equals 23.1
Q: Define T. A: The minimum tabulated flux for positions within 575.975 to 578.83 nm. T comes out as 21.59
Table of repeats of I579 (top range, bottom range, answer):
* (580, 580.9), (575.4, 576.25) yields 1.03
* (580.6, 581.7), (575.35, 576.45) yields 1.04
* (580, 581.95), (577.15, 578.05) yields 1.03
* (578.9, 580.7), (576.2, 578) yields 1.02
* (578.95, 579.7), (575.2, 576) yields 1.02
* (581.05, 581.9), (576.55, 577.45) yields 1.03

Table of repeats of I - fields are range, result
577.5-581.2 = 23.2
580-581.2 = 23.6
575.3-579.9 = 23.1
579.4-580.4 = 23.6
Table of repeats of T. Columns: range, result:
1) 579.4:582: 22.91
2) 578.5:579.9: 22.6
